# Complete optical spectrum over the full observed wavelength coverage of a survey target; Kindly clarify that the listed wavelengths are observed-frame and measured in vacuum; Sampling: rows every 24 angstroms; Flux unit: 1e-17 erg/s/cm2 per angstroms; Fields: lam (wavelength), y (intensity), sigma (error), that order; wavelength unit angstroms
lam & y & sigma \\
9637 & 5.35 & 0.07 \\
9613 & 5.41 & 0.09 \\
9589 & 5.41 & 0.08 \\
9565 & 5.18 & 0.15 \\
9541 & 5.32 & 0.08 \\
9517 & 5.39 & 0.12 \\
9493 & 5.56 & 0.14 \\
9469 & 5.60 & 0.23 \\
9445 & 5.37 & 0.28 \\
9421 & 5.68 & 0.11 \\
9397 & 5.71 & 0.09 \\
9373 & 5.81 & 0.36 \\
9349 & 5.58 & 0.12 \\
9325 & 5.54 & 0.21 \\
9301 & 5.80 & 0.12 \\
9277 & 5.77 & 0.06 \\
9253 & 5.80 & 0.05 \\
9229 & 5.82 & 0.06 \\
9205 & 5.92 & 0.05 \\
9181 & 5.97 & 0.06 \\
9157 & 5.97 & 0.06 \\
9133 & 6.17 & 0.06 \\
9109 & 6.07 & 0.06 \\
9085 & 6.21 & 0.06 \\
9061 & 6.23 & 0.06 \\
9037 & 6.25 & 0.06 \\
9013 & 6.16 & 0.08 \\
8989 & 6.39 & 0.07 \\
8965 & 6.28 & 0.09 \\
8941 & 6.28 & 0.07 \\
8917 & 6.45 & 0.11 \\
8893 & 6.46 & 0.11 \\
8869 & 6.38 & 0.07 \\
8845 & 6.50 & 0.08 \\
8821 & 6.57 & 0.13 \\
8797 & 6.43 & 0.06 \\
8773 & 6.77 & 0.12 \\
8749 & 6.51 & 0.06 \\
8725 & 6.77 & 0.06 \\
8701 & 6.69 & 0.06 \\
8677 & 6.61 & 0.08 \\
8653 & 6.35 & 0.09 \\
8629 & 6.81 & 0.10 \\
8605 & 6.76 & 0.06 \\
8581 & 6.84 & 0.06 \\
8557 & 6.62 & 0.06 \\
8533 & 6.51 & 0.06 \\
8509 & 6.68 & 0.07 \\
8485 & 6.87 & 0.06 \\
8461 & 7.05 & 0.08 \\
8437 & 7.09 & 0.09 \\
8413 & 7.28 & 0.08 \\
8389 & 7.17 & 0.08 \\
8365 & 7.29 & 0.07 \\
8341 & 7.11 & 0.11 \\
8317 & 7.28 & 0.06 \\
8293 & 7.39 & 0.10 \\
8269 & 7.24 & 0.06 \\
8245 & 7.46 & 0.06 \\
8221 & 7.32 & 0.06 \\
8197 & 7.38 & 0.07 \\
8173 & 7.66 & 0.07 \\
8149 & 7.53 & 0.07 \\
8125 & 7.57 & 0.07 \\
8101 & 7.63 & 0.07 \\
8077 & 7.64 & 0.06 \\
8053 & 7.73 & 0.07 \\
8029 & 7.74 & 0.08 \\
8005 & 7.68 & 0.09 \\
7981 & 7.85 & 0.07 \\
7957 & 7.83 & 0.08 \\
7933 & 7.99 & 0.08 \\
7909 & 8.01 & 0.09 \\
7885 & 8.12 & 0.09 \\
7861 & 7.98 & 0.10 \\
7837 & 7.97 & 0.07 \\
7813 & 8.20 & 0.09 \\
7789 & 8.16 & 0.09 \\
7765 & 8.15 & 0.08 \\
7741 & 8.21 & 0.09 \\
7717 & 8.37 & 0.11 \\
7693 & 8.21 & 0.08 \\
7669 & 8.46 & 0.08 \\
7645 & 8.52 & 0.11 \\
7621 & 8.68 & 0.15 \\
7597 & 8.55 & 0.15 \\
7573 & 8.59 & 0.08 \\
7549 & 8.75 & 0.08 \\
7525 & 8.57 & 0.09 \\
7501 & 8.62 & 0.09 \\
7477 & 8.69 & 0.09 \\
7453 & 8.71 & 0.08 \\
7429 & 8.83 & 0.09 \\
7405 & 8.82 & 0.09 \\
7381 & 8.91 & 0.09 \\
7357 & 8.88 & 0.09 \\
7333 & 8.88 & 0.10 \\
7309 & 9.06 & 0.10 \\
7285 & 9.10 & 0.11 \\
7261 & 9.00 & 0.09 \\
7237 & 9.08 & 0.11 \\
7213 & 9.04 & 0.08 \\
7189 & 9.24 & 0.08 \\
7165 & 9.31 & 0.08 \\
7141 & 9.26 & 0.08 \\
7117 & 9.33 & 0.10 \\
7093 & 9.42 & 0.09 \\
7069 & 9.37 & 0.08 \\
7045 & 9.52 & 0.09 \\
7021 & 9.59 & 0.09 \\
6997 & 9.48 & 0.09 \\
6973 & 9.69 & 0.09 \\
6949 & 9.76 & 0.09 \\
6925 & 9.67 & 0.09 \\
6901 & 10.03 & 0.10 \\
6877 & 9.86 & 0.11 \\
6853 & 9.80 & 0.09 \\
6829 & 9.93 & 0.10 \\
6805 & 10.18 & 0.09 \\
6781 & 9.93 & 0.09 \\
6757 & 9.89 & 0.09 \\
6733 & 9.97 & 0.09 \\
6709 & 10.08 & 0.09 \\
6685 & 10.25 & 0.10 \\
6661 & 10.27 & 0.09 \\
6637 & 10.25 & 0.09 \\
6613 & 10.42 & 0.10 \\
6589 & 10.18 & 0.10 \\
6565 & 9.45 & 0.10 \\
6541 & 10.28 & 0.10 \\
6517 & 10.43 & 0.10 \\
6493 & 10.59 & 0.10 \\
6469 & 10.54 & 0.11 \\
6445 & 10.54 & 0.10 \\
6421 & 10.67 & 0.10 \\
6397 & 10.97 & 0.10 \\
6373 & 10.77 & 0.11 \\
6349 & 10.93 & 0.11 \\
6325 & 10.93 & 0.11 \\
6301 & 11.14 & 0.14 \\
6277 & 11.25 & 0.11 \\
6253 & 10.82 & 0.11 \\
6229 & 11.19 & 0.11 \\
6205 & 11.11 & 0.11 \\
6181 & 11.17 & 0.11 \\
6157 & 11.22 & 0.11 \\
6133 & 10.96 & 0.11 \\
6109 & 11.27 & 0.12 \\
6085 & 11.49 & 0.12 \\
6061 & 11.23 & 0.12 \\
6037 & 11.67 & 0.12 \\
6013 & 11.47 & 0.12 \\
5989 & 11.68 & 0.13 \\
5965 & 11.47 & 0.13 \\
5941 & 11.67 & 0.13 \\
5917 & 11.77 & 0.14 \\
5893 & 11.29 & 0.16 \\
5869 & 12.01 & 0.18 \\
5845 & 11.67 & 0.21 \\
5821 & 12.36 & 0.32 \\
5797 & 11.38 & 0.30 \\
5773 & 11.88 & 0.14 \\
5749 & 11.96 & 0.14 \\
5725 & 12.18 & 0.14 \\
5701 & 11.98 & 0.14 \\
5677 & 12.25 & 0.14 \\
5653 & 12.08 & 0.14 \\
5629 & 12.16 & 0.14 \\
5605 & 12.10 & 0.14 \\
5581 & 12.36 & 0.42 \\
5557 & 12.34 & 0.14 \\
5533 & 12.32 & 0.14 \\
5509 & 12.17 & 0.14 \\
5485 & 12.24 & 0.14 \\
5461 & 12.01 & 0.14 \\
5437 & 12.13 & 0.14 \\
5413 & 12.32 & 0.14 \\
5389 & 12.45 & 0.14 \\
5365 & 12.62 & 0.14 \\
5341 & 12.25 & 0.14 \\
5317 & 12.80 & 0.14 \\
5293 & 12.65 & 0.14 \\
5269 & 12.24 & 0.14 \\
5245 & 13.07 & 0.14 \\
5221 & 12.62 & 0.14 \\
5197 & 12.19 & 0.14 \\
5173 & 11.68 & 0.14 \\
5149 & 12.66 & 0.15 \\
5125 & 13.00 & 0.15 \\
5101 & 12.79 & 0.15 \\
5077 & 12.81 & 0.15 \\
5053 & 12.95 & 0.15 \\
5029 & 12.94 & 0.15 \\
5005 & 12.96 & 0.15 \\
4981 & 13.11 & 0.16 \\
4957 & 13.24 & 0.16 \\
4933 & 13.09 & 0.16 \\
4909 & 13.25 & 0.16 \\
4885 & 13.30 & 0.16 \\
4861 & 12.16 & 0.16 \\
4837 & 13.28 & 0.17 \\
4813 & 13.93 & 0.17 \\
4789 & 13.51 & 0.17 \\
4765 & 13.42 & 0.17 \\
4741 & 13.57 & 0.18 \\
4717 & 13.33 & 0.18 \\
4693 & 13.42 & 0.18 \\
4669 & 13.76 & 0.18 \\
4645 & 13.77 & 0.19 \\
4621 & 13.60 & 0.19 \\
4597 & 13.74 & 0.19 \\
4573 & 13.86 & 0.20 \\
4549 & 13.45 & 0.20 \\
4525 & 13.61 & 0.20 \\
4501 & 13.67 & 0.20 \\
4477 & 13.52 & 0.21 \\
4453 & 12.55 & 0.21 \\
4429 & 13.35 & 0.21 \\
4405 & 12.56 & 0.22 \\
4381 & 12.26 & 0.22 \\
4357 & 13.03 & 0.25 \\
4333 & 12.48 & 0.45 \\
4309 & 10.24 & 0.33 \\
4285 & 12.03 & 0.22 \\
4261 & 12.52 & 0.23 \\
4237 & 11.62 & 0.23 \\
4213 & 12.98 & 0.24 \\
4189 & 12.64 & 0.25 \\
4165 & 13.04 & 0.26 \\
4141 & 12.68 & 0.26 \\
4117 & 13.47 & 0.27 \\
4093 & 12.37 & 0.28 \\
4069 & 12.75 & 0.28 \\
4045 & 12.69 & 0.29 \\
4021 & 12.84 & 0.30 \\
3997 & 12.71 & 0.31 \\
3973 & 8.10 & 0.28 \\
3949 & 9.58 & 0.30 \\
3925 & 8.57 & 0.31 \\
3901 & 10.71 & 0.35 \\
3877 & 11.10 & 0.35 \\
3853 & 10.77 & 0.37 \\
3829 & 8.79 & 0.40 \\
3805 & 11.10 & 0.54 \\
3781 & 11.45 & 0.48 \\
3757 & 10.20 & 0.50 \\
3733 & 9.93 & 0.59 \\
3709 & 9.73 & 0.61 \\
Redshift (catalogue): 0.000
